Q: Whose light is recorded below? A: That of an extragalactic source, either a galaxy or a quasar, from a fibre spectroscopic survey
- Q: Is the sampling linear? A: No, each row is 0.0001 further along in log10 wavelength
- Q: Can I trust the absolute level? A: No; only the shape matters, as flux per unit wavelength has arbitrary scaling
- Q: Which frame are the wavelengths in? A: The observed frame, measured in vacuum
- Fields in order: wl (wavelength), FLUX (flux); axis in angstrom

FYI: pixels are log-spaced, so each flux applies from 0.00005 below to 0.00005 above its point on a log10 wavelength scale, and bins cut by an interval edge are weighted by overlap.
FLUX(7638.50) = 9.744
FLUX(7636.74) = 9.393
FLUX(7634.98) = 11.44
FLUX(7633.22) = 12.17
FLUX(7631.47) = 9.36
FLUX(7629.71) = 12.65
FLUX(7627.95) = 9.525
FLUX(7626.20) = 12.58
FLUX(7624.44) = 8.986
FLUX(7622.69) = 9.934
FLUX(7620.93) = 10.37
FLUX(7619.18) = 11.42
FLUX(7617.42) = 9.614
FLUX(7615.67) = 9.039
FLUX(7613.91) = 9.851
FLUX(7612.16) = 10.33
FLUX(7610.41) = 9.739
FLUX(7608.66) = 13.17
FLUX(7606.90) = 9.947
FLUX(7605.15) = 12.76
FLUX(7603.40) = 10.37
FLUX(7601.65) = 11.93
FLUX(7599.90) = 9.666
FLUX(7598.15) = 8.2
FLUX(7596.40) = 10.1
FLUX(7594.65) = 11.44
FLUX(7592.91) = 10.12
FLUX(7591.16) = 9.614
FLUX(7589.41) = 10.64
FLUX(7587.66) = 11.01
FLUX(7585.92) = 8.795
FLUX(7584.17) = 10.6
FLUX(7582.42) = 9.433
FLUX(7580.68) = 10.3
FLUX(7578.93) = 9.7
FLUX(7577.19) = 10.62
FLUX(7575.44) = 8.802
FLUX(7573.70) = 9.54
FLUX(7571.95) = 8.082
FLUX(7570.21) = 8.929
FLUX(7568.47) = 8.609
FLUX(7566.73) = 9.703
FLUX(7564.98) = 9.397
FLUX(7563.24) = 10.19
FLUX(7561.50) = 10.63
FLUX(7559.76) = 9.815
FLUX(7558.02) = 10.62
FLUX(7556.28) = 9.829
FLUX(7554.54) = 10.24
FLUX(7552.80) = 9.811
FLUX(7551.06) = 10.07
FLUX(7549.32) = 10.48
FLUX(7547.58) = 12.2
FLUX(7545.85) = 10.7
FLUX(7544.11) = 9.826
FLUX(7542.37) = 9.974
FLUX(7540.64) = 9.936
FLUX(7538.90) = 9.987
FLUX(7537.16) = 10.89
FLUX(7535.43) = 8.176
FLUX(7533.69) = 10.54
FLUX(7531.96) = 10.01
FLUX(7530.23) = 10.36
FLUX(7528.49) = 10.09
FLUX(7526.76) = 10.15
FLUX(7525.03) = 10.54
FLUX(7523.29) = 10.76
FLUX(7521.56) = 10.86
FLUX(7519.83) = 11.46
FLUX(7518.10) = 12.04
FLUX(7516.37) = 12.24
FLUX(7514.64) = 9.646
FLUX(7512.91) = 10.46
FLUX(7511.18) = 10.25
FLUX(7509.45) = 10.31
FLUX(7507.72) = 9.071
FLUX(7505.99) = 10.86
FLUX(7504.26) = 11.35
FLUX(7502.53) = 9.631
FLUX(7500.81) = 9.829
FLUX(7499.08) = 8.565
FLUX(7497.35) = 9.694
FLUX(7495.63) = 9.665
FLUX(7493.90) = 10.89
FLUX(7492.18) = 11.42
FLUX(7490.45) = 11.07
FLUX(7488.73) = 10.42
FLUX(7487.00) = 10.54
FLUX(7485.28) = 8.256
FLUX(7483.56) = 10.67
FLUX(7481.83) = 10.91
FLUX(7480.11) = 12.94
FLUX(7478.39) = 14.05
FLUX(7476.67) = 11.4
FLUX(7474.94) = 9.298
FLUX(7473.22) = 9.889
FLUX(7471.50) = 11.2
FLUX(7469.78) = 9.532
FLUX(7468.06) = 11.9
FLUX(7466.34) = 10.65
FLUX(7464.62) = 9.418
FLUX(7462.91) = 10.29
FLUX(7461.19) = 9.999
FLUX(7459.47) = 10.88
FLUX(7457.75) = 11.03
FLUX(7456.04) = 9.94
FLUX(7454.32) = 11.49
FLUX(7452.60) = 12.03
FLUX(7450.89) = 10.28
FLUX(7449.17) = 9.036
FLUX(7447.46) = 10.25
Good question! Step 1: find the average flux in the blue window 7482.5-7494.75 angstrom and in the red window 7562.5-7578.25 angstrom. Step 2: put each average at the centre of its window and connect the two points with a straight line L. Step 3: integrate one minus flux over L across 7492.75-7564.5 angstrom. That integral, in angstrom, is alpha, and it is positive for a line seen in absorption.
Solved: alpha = -3.0 angstrom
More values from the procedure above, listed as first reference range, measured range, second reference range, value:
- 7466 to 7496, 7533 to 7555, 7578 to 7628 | 0.7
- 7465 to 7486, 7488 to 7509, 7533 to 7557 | 0.9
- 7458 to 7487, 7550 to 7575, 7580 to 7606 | 1.8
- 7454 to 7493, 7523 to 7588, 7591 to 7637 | 4.0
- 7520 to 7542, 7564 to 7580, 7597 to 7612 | 1.8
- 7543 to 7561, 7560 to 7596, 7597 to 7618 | 1.9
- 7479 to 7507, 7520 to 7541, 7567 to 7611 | 0.1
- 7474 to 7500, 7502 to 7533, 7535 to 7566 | -0.4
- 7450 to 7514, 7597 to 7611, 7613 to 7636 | -0.3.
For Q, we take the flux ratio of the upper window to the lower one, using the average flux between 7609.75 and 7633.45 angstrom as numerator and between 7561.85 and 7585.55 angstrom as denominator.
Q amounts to 1.09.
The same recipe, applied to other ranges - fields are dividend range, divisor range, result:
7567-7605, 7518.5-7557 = 0.96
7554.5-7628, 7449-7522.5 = 0.95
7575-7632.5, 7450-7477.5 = 0.98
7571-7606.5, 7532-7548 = 0.99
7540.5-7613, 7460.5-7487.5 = 0.95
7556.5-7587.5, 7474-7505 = 0.91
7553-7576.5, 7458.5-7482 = 0.88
